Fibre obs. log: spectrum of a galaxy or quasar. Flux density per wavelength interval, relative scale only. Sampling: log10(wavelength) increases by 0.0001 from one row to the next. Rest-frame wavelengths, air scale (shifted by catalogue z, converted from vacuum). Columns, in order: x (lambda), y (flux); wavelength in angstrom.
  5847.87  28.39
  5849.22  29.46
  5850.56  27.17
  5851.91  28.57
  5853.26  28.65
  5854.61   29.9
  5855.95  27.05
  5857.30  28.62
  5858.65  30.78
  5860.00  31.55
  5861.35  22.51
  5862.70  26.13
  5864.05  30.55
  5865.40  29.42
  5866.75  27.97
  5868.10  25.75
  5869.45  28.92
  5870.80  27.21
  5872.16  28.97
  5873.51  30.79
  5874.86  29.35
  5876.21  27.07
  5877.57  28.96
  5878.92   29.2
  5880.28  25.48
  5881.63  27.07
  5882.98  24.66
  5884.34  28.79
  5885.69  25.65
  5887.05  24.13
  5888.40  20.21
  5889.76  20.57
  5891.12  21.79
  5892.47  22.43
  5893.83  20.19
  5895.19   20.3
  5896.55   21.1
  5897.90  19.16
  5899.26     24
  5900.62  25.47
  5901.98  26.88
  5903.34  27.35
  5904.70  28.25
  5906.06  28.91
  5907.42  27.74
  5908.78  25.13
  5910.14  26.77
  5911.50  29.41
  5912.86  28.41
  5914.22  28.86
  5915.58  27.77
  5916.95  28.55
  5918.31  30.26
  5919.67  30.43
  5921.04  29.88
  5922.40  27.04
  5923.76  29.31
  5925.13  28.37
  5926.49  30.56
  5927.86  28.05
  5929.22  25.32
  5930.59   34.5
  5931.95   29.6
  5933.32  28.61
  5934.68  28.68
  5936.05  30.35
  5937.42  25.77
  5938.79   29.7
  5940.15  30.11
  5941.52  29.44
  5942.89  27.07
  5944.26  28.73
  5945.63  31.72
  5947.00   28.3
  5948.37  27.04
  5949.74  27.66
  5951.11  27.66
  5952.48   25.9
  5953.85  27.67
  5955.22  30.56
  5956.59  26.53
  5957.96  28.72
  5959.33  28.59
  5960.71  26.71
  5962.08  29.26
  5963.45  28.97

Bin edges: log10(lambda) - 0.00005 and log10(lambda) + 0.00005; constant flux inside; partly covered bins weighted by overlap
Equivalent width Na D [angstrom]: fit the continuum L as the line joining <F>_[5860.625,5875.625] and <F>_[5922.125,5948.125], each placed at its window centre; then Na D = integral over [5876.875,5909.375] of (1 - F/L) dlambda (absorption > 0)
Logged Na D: 4.2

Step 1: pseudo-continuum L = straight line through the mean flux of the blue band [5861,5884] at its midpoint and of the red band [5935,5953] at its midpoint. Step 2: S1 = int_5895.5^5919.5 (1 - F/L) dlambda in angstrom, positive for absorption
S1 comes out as 1.19 angstrom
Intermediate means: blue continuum 27.7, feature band 26.7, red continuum 28.4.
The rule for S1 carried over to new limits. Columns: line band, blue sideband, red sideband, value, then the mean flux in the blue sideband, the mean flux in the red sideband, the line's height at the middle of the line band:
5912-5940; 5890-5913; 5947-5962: -3.1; 24.7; 27.8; 26.2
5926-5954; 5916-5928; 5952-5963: -0.1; 29.2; 28.1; 28.6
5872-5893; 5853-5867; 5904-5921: 1.9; 28.5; 28.4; 28.5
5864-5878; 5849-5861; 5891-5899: -1.6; 28.9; 20.9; 25.7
